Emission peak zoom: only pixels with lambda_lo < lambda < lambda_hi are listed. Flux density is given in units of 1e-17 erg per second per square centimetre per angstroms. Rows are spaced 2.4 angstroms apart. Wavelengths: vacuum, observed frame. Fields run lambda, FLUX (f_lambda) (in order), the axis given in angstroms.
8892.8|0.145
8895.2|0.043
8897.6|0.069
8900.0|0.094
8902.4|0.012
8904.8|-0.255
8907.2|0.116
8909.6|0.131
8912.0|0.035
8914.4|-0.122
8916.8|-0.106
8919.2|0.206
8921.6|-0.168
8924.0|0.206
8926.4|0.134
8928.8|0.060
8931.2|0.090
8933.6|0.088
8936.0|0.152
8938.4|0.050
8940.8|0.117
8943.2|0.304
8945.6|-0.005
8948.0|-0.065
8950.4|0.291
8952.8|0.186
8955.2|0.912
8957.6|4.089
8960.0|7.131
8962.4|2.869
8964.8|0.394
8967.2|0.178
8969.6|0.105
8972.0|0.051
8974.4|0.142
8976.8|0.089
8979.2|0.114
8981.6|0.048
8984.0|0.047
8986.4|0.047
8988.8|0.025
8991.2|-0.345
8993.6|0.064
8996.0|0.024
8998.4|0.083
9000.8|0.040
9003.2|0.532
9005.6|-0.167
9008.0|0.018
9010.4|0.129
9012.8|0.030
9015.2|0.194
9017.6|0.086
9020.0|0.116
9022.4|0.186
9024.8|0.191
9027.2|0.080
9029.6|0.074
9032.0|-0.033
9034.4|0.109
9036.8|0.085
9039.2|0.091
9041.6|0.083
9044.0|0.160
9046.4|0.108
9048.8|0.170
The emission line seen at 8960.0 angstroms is [O III]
